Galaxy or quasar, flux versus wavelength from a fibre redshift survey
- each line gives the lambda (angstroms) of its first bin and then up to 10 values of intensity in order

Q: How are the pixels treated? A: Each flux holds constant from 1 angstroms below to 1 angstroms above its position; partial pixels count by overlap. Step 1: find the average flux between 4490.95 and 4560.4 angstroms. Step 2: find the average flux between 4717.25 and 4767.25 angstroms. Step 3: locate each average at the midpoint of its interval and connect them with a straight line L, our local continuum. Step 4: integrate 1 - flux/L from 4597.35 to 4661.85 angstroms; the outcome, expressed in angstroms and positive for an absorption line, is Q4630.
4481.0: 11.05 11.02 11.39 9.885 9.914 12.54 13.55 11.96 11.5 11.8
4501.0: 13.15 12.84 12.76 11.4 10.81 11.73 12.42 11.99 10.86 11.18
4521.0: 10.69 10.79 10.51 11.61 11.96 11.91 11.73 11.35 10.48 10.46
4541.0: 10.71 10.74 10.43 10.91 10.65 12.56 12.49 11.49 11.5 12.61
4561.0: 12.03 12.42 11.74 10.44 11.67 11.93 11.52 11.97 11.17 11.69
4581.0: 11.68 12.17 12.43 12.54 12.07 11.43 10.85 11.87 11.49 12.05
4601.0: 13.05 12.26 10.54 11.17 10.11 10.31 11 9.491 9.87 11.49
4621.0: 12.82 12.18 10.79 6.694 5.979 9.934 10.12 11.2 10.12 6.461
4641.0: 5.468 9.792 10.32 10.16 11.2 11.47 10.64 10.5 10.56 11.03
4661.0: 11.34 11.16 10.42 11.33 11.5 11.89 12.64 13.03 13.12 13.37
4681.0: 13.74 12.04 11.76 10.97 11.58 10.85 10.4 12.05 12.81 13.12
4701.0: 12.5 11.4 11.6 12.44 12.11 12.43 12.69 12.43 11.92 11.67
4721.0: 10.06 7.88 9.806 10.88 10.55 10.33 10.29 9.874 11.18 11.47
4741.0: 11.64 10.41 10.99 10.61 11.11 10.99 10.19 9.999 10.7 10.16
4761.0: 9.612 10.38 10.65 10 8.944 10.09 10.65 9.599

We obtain 4.3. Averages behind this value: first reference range 11.6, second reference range 10.5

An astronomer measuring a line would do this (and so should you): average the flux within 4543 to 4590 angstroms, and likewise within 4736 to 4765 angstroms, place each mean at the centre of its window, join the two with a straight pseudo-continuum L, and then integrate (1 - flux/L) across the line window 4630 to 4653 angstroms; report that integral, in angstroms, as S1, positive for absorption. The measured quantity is 3.2 angstroms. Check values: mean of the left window 11.7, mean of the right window 10.7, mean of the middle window 9.7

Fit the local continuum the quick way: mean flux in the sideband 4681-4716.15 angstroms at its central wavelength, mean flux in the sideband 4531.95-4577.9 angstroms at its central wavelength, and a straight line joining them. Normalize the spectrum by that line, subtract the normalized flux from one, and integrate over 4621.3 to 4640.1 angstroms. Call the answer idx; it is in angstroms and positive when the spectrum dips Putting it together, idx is 3.8 angstroms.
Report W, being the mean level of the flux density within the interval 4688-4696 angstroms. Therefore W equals 11.2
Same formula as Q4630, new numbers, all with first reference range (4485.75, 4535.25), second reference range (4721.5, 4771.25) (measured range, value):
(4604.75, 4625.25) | 0.30 angstroms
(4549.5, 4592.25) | -2.10 angstroms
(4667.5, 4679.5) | -1.97 angstroms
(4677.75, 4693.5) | -1.80 angstroms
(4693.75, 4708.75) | -2.32 angstroms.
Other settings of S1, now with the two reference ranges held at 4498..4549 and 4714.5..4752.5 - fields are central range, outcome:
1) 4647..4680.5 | -1.93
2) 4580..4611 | -1.41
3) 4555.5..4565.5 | -0.69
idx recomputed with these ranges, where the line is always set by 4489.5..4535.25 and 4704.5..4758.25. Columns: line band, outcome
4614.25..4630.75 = 2.10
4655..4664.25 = 0.23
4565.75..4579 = 0.09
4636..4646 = 2.53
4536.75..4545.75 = 0.84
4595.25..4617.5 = 0.66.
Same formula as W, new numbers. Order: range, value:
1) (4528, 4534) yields 11.9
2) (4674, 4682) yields 13.3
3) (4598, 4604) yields 12.5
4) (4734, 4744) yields 10.9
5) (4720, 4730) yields 9.84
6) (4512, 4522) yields 11.4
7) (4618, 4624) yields 12.2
